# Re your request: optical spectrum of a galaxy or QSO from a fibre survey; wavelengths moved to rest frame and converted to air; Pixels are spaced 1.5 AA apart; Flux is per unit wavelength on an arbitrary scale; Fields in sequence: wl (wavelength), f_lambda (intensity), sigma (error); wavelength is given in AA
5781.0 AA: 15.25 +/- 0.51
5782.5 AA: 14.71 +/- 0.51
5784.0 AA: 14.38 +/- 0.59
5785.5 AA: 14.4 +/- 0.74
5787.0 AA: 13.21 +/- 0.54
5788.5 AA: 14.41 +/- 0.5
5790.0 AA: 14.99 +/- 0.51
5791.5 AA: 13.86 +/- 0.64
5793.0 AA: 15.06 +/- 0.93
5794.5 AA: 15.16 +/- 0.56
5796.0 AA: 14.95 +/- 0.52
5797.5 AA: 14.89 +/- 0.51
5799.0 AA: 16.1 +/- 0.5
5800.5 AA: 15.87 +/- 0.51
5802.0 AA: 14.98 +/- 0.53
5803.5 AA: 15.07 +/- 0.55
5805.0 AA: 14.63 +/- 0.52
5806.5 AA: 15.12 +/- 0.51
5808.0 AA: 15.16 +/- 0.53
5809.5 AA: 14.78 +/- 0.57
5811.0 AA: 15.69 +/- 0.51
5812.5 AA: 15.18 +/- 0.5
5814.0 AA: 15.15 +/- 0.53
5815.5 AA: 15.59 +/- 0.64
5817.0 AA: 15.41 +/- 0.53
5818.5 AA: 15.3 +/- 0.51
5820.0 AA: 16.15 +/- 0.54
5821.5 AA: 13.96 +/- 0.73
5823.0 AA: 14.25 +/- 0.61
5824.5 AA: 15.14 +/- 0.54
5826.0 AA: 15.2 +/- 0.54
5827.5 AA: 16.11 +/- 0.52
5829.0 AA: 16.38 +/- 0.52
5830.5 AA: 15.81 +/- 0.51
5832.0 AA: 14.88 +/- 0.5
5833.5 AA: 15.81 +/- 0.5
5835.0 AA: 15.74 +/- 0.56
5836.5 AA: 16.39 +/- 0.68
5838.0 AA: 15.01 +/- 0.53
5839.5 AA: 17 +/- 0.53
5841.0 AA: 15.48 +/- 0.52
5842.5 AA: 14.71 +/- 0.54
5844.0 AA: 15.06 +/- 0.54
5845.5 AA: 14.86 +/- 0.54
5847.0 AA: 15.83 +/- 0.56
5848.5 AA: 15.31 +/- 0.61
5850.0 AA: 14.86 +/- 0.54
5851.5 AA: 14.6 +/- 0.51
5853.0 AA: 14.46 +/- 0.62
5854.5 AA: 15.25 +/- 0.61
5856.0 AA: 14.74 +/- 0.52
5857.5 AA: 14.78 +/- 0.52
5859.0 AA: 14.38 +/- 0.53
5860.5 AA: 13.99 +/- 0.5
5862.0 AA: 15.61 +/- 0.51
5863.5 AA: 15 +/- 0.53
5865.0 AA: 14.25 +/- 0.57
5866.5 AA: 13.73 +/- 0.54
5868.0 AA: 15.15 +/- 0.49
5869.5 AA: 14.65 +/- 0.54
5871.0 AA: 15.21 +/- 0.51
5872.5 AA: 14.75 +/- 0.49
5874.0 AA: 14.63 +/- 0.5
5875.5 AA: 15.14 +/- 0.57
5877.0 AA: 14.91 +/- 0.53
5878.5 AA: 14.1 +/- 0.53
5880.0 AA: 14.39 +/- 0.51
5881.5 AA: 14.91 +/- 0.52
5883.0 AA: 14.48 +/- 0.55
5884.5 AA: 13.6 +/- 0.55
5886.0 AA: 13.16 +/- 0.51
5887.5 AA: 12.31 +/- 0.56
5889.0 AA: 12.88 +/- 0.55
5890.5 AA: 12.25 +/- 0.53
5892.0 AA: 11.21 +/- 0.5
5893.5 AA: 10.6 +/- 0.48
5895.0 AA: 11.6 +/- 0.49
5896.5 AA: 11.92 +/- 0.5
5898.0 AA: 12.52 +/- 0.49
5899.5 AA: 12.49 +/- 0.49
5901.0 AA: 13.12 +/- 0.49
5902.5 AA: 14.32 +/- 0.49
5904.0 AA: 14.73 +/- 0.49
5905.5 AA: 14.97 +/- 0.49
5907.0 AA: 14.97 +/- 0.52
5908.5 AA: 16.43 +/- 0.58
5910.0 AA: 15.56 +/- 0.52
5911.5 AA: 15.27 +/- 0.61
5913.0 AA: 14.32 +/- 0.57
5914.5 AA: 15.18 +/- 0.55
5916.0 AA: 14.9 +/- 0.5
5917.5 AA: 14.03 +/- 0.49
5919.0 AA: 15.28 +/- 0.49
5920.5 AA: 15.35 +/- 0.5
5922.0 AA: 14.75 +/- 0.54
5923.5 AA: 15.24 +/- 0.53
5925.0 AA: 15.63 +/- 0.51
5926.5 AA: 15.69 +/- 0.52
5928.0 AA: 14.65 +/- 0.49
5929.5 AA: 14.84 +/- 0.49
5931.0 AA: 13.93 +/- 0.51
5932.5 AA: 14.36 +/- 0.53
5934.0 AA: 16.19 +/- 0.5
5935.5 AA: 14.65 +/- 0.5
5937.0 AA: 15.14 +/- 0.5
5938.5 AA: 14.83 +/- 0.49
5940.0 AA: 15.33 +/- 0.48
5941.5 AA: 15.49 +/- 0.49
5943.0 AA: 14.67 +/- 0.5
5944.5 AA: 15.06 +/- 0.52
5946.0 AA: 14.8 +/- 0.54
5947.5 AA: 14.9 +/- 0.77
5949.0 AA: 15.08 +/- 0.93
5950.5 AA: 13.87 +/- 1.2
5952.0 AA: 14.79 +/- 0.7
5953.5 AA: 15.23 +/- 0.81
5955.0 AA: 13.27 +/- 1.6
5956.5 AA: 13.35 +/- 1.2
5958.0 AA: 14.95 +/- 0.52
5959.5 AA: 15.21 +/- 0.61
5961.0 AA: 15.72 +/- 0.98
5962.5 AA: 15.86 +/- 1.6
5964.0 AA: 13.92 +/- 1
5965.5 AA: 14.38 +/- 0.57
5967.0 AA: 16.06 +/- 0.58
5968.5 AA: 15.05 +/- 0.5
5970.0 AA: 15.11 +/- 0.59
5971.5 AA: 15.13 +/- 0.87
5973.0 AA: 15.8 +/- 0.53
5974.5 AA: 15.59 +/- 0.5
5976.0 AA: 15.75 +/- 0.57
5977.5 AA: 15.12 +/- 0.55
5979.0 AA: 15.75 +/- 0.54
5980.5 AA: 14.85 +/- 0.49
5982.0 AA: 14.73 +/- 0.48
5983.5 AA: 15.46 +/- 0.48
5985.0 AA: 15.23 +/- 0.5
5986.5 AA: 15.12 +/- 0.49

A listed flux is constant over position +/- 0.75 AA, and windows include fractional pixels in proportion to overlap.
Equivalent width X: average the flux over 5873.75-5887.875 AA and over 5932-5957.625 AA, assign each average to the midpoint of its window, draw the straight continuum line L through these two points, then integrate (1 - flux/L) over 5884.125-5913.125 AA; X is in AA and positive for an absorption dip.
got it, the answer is 1.96 AA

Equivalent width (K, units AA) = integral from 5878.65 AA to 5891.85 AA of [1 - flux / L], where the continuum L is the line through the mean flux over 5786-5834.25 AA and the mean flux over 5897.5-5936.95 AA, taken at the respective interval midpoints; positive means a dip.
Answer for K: 1.3 AA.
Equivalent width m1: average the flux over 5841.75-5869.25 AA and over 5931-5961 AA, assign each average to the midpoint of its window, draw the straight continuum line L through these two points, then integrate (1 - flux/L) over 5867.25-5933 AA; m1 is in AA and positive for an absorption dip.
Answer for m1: 2.7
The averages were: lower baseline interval 14.8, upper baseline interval 14.8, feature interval 14.2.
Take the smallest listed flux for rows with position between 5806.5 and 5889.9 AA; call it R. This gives 12.31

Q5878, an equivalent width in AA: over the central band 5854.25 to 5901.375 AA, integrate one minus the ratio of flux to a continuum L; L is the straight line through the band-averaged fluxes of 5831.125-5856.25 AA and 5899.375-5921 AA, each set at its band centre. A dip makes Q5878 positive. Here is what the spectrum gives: 3.9 AA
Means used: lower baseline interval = 15.3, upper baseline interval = 14.8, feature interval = 13.8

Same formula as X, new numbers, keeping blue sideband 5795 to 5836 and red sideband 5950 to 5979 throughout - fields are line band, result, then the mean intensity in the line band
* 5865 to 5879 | 0.5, 14.7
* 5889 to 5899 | 2.2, 11.8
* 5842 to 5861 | 0.5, 14.8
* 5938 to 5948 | 0.0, 15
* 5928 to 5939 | 0.2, 14.8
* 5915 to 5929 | 0.0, 15.1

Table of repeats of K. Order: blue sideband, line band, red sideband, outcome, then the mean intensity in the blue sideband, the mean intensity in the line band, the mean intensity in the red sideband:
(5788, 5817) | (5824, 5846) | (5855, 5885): -1.0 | 15.1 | 15.6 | 14.6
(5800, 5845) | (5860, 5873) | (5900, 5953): 0.4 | 15.4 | 14.7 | 14.9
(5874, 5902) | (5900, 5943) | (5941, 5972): -3.0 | 13.1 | 15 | 14.8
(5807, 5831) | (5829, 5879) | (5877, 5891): -2.2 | 15.3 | 15.1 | 13.7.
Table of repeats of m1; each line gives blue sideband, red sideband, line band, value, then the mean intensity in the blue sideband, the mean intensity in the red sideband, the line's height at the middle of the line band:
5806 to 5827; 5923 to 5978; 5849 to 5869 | 0.56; 15.2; 15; 15.1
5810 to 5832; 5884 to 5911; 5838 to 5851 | -0.56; 15.4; 13.3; 14.7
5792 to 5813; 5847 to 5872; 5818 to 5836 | -0.49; 15.2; 14.8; 15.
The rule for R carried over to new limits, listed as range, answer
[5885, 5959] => 10.6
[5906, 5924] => 14.03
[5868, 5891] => 12.25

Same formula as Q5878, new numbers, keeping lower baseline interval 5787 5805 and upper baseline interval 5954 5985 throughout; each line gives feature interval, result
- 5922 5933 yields 0.1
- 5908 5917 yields -0.1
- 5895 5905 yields 1.3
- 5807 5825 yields -0.2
